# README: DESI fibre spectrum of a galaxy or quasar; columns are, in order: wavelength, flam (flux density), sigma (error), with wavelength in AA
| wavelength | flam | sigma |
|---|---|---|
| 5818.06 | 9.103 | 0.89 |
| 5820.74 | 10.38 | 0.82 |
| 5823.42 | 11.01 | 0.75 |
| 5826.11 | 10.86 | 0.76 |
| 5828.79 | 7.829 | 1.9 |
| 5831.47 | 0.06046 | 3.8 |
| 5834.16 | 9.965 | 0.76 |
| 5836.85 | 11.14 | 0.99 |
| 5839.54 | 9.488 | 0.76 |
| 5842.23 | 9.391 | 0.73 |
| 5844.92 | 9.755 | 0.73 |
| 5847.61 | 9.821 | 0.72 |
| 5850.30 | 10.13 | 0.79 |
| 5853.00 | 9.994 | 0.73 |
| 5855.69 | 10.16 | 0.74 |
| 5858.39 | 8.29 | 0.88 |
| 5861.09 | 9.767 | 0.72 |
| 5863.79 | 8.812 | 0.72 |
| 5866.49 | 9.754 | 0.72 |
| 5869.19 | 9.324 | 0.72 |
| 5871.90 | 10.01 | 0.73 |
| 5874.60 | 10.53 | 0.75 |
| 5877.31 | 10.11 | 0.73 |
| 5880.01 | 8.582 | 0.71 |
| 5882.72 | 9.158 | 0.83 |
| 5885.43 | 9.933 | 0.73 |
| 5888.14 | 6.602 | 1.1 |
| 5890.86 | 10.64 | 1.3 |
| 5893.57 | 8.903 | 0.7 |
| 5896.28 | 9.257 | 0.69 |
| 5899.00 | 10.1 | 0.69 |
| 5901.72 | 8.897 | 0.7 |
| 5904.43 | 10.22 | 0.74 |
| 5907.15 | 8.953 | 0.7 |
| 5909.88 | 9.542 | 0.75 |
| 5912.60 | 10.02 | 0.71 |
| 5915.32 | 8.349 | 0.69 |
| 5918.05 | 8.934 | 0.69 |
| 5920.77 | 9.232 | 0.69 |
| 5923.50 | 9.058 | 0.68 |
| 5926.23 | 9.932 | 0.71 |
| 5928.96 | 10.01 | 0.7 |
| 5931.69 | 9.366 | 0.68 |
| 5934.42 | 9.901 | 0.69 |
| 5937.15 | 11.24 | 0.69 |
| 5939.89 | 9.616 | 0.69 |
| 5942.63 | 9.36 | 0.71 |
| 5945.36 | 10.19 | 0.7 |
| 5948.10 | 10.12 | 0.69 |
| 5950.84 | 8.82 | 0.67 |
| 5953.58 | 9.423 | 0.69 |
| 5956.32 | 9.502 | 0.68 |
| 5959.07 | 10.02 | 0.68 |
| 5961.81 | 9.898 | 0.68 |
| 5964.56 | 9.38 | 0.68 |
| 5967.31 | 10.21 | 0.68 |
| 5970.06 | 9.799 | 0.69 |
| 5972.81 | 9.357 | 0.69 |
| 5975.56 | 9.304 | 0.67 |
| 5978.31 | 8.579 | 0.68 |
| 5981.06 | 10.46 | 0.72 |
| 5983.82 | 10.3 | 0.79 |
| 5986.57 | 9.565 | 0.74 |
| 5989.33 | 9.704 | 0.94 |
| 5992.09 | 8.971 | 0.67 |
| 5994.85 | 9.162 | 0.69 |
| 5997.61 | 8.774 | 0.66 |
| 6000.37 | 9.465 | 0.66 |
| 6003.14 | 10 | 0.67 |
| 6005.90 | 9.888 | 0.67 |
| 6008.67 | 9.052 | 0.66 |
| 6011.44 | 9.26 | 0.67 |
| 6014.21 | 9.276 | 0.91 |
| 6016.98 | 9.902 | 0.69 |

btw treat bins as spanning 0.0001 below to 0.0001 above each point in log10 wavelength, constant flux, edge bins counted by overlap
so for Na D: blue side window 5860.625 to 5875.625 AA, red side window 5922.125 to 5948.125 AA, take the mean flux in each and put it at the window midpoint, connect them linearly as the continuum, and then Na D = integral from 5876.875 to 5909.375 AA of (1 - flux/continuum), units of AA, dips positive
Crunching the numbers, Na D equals 1.6 AA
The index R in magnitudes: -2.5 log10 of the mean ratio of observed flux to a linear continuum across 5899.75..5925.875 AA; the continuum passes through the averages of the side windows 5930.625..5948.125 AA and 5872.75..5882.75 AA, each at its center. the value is 0.06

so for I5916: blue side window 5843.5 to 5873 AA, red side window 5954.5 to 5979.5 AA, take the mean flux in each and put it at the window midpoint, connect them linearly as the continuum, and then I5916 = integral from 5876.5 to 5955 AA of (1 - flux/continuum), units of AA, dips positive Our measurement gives 1.0 AA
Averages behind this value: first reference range 9.62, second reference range 9.56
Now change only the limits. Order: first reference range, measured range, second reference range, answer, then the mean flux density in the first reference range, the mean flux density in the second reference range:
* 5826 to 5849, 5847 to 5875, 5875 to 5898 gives -2.41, 8.59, 9.22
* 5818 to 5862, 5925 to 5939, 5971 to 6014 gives -1.05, 9.24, 9.45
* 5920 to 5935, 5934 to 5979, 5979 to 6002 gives -0.69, 9.58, 9.53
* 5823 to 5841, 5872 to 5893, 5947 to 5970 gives -0.99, 8.5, 9.67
